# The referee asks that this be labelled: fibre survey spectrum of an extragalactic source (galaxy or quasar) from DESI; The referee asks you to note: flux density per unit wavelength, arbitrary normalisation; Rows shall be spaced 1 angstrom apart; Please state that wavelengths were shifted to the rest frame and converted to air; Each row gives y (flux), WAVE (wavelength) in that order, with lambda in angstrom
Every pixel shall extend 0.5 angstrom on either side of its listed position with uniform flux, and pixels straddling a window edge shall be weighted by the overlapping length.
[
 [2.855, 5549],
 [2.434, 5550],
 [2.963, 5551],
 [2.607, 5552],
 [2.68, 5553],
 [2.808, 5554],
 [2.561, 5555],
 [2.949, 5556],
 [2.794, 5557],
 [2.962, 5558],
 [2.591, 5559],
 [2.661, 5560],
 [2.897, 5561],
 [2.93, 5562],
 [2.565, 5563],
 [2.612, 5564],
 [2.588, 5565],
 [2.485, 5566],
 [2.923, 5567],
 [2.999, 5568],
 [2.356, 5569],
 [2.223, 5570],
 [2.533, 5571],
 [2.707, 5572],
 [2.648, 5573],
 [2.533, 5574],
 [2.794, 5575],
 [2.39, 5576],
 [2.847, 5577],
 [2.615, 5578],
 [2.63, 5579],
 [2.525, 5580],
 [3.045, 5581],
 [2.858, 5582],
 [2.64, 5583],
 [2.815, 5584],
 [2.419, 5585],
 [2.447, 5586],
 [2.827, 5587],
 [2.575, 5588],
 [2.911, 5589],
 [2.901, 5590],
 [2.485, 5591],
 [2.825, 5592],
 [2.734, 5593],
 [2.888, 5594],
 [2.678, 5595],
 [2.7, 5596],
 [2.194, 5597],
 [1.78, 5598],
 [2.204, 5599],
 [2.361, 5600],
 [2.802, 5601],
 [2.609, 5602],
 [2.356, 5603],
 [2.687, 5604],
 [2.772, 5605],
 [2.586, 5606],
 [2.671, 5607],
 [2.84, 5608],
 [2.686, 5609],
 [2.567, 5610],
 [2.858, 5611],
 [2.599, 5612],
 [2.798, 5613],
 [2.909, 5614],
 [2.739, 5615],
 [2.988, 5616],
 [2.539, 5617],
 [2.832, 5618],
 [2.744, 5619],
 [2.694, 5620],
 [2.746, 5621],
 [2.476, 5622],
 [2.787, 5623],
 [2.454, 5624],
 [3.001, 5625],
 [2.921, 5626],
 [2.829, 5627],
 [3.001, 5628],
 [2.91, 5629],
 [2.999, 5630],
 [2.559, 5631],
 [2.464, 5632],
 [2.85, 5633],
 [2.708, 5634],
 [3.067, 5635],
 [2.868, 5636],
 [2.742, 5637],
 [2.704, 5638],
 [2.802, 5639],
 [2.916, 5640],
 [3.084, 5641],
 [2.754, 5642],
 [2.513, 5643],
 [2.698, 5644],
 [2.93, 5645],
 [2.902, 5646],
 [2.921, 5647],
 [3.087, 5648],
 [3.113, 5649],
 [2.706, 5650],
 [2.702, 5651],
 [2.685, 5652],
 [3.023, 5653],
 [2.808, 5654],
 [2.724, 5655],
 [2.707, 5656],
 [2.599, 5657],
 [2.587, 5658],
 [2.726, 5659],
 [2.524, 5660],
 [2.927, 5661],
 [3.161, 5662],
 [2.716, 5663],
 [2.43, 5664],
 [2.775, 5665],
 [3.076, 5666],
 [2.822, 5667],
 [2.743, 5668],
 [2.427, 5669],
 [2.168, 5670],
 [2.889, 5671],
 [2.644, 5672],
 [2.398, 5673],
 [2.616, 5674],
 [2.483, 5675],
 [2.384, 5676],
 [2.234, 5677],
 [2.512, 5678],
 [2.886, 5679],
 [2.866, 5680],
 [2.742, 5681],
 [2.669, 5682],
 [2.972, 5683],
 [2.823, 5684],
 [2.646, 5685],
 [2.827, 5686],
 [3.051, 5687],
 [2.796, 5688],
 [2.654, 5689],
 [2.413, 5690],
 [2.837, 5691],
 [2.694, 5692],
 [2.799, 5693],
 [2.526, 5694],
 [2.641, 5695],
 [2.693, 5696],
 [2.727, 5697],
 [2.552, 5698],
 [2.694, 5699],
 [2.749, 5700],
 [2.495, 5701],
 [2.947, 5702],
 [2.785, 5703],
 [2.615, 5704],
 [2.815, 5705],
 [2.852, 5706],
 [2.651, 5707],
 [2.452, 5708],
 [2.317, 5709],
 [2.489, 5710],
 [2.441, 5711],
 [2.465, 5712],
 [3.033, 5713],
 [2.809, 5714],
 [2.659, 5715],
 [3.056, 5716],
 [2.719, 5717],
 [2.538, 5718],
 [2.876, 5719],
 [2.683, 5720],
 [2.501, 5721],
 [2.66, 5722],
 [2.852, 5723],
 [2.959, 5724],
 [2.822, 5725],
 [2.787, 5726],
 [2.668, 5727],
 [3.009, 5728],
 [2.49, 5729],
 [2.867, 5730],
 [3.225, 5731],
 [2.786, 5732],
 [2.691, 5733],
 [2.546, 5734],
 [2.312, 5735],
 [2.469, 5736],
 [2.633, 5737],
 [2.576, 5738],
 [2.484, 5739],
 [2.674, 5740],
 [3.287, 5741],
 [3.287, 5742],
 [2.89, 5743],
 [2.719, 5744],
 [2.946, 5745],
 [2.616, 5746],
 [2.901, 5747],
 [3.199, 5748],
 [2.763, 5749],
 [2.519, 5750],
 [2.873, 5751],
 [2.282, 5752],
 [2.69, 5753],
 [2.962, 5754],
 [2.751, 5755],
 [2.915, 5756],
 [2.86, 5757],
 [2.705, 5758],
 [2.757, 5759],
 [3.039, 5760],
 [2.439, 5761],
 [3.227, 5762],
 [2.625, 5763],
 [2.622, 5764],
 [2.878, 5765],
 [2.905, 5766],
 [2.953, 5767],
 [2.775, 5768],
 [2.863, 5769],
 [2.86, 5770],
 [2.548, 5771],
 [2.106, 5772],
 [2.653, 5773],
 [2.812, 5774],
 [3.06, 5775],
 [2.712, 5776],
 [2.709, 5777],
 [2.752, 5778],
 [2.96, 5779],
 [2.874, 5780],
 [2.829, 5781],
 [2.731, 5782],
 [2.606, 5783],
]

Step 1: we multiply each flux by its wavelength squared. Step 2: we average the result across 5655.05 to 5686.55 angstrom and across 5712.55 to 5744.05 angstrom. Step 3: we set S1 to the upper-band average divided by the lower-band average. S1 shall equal 1.05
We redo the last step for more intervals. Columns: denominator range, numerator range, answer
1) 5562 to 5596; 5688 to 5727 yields 1.05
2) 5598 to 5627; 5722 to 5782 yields 1.09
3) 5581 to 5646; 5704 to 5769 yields 1.06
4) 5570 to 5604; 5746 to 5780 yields 1.13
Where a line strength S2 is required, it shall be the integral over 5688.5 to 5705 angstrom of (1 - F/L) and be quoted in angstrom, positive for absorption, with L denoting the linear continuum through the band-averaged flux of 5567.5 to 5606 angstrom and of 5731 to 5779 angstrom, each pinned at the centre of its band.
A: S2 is 0.2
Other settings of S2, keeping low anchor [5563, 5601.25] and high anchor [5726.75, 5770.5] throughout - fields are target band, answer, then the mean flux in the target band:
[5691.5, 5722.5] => 0.77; 2.68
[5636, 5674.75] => -0.95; 2.76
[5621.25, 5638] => -0.77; 2.79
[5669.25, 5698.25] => 0.65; 2.66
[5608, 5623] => -0.47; 2.73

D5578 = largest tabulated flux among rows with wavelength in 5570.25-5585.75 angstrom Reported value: 3.045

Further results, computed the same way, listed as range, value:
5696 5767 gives 3.287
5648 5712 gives 3.161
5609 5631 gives 3.001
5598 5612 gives 2.858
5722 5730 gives 3.009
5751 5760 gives 3.039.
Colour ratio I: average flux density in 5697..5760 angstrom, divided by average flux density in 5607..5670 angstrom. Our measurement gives 0.99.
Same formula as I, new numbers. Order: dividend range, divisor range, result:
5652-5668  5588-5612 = 1.06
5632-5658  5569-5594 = 1.06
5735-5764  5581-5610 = 1.06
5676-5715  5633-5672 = 0.97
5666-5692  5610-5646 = 0.96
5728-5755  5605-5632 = 1.00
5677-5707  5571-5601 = 1.04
